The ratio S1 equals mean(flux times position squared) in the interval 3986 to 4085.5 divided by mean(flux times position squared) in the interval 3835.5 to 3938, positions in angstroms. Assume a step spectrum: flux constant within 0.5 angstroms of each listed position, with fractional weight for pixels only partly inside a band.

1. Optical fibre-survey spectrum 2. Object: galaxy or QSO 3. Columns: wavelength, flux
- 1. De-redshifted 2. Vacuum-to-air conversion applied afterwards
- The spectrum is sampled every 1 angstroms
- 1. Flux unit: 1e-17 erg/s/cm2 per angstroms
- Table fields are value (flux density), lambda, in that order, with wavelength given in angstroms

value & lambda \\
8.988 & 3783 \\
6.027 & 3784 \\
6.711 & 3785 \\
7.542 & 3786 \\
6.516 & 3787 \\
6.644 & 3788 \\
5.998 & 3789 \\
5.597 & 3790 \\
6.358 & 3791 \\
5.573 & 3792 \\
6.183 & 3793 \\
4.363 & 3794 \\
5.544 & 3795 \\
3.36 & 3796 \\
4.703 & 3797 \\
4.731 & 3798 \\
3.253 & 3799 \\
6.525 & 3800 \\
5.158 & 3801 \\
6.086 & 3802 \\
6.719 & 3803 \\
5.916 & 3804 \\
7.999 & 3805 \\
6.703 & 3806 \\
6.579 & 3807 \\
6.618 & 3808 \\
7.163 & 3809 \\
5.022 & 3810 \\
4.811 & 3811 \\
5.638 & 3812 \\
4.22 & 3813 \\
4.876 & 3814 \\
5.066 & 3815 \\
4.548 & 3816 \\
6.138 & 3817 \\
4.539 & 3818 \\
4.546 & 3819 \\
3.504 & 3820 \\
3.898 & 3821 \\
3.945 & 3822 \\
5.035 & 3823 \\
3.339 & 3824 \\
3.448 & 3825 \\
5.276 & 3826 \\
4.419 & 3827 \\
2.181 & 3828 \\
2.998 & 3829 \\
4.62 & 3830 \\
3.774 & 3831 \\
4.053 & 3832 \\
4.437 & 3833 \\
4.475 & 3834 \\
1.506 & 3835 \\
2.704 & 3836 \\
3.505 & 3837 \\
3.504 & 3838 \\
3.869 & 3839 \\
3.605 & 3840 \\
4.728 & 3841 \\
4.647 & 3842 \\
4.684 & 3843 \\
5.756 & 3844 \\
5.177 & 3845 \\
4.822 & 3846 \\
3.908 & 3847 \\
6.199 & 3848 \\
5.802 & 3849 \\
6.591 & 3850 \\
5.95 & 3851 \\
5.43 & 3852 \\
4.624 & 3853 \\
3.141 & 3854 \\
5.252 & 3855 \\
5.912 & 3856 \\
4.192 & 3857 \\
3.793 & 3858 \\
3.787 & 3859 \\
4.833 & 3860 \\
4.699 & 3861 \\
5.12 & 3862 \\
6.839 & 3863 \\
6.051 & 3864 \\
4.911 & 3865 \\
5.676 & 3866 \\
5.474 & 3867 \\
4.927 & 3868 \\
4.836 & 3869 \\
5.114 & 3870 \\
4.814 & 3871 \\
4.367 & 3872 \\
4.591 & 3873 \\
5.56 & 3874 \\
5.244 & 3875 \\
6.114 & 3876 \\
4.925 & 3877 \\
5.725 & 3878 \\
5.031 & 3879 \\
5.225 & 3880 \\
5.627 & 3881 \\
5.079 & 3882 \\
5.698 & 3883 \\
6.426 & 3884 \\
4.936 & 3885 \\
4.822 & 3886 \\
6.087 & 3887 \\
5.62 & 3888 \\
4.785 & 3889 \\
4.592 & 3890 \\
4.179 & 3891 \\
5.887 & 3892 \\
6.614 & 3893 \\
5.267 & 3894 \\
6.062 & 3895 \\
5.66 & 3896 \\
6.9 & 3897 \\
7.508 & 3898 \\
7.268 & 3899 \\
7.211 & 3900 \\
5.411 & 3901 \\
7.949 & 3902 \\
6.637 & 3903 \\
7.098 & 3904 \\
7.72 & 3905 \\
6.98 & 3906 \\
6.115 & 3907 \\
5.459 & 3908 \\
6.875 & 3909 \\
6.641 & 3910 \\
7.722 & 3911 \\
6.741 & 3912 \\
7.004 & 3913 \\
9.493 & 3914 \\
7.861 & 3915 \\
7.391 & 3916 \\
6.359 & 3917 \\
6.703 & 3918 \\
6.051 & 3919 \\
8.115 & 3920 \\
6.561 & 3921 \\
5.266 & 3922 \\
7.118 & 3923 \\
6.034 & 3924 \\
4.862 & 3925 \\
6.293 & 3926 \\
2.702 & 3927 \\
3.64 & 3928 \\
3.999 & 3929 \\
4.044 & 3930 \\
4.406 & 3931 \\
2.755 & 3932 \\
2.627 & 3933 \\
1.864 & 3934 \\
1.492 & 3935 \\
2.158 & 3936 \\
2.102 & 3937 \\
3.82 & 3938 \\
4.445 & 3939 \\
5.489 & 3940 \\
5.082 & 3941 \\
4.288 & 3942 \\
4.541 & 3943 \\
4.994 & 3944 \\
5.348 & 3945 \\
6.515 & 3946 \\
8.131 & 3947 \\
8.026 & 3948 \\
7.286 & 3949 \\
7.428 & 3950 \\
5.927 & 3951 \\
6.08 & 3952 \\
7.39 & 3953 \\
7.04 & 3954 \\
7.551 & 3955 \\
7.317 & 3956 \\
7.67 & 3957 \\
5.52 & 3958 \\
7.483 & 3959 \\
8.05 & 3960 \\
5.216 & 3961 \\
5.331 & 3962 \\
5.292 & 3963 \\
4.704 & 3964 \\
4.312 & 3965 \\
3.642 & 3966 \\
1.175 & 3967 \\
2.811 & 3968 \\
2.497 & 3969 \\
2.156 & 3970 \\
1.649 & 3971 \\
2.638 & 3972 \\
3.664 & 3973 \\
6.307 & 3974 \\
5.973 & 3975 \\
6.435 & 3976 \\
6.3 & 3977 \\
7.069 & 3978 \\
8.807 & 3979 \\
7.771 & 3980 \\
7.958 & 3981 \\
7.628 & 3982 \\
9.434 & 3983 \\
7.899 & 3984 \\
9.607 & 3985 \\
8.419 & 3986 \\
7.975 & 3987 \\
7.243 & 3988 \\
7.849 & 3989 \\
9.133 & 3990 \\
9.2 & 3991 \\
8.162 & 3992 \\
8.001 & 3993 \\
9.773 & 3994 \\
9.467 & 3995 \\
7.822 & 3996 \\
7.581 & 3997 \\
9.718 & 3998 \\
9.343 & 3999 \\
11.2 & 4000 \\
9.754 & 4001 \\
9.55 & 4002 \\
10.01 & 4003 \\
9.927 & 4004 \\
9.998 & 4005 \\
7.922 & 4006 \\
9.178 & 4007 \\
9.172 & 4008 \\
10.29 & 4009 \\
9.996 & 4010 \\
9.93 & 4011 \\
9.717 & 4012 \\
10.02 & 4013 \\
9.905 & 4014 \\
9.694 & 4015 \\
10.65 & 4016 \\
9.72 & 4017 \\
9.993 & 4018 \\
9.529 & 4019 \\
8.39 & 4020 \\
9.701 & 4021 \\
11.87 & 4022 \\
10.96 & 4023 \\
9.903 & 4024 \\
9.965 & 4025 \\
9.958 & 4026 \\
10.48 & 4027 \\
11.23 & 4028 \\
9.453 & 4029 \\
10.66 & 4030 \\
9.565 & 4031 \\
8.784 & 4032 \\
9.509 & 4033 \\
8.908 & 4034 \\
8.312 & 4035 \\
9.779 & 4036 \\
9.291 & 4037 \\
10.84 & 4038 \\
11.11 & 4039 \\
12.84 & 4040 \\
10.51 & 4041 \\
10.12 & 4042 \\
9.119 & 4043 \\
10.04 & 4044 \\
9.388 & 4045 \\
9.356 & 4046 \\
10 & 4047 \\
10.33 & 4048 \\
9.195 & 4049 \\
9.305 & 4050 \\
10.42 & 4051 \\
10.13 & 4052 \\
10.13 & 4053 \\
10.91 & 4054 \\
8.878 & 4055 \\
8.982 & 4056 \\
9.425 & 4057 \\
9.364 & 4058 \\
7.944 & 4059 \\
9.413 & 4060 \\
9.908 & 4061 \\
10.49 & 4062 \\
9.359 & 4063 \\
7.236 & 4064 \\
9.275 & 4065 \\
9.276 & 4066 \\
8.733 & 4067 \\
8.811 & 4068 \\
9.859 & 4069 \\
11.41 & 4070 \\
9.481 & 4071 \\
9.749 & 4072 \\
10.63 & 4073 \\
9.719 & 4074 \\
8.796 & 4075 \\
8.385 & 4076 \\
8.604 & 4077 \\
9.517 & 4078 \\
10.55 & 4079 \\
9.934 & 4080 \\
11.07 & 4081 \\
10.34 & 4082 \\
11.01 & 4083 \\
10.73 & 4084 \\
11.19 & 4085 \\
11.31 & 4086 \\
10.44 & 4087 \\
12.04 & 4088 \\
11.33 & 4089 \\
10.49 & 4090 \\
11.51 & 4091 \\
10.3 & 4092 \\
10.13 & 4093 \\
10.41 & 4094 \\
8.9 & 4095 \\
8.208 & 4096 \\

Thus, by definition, 1.95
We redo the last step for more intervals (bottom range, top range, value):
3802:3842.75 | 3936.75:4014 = 1.65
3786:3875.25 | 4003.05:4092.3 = 2.24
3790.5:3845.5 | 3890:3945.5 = 1.24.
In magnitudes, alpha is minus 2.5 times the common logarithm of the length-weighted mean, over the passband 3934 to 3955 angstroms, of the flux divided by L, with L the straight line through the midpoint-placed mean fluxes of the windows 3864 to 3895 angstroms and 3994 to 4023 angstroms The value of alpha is 0.38 mag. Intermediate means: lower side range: 5.3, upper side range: 9.67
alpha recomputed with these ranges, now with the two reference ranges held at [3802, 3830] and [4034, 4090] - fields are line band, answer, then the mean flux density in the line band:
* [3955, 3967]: 0.34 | 5.74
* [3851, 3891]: 0.19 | 5.12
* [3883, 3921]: 0.04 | 6.48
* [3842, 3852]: 0.05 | 5.39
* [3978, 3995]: 0.00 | 8.42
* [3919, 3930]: 0.30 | 5.42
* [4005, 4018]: -0.09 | 9.71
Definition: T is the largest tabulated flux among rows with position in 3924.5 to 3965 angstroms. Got 8.131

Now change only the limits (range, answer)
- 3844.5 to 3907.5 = 7.949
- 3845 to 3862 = 6.591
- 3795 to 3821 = 7.999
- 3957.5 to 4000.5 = 11.2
